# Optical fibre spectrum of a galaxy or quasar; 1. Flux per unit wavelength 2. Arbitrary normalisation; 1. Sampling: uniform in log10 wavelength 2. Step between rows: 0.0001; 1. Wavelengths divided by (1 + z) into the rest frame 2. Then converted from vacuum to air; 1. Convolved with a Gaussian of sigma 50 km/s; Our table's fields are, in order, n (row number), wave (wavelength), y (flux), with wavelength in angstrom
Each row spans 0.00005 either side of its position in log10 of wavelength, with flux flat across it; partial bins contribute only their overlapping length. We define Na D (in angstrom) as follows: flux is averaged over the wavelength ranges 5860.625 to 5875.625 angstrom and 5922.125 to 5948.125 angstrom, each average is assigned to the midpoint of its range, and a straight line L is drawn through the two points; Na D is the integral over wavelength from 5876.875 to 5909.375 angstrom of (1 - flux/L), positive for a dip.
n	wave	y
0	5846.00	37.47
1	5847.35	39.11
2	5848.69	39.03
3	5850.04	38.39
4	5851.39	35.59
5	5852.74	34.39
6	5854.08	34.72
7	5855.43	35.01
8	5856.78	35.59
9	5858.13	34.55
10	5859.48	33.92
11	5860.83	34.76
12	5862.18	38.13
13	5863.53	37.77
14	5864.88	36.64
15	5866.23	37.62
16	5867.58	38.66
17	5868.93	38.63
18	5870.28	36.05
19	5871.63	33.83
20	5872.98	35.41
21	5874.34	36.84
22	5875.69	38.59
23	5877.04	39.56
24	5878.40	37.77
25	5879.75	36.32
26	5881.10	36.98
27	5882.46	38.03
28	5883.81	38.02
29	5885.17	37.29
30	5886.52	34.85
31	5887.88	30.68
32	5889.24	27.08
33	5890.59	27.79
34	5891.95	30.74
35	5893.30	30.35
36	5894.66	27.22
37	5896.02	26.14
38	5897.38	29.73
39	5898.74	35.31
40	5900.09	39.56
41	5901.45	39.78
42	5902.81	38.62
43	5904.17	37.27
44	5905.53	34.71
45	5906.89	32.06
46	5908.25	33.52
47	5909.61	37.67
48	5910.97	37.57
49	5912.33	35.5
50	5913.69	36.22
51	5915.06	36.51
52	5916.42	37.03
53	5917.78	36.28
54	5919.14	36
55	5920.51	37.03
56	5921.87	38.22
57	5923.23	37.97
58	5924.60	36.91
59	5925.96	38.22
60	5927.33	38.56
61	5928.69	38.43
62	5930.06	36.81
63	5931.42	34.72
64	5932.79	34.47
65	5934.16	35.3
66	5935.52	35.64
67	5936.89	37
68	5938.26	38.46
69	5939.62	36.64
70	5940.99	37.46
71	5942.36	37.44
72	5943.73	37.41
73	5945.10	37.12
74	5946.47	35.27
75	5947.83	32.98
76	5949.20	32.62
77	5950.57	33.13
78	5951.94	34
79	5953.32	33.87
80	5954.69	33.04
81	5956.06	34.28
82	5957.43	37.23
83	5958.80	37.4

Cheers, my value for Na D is 2.4 angstrom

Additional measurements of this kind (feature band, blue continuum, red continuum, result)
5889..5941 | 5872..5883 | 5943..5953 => 0.8 angstrom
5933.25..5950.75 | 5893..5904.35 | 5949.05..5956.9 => -1.2 angstrom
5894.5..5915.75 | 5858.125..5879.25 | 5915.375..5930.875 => 1.2 angstrom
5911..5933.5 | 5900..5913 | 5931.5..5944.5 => -0.2 angstrom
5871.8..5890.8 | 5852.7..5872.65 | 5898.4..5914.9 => 0.4 angstrom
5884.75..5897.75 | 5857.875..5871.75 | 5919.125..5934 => 2.4 angstrom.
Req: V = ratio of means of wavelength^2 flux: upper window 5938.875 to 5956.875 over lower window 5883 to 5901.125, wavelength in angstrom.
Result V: 1.11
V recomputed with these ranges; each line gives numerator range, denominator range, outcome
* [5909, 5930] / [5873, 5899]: 1.12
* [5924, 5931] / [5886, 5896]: 1.30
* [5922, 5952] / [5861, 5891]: 1.03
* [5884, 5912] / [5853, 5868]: 0.94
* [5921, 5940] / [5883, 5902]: 1.15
